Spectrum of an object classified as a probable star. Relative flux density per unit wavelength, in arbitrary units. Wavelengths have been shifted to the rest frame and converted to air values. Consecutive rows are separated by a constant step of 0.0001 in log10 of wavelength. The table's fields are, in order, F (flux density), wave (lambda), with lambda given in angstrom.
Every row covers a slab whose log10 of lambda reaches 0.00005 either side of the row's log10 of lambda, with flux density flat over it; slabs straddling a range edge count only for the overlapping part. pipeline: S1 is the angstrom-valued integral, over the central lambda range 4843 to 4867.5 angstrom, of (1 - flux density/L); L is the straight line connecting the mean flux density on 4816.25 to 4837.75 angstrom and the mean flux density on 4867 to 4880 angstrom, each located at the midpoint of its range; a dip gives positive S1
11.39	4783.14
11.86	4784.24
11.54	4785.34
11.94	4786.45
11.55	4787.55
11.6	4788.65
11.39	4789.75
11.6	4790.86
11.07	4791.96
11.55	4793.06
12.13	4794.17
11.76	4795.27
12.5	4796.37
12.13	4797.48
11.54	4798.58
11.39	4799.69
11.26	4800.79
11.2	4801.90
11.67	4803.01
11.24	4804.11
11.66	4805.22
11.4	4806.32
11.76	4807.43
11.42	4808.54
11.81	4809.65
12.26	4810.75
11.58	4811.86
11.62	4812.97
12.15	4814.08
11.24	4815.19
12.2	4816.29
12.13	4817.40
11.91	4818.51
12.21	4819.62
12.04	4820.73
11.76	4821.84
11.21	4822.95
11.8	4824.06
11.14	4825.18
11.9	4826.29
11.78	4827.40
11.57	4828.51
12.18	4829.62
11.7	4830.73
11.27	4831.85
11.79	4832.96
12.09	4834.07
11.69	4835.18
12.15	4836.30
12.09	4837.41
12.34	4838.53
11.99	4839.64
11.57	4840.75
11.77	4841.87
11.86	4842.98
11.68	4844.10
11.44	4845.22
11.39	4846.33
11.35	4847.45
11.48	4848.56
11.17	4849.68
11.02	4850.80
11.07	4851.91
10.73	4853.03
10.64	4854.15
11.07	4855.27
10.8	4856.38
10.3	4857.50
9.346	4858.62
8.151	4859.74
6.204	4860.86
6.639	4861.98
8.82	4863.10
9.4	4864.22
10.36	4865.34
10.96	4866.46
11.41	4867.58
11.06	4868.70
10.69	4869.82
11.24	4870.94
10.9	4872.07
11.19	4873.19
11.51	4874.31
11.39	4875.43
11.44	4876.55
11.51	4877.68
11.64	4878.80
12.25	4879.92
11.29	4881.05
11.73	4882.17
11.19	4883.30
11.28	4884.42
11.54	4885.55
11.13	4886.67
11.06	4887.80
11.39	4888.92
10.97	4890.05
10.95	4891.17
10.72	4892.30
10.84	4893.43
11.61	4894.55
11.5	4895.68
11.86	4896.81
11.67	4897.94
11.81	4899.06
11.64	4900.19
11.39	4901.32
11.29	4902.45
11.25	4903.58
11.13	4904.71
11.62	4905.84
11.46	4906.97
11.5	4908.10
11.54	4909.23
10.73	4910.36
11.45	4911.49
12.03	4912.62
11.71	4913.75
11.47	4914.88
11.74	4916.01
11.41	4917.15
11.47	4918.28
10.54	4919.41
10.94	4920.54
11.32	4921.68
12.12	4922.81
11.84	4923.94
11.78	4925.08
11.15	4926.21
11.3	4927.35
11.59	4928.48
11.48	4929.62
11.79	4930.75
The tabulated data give 2.7 angstrom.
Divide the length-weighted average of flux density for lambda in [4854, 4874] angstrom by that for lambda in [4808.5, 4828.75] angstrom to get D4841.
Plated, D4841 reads 0.8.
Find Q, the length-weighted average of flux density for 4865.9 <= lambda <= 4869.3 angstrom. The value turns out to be 11.1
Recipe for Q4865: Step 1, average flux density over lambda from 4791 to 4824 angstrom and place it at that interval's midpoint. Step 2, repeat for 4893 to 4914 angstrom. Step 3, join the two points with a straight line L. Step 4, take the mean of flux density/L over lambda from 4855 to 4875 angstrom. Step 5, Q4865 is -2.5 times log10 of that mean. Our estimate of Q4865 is 0.16 mag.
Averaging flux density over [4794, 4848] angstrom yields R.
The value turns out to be 11.7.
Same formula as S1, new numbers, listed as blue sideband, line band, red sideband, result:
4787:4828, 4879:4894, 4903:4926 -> 0.3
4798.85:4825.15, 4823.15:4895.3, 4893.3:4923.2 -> 3.1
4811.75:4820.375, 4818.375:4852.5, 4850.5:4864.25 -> -2.9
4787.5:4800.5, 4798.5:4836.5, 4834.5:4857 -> -0.4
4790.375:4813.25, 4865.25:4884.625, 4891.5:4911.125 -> 0.2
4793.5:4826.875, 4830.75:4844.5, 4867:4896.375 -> -0.3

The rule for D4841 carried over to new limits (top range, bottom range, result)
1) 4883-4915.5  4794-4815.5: 0.97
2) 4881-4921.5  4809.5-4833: 0.96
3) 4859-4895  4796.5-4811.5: 0.92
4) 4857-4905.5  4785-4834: 0.93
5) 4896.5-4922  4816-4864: 1.03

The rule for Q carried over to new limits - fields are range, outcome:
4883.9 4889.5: 11.3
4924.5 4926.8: 11.4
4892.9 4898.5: 11.5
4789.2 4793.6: 11.4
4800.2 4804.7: 11.3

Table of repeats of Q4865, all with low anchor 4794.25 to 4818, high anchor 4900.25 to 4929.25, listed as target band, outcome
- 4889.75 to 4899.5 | 0.01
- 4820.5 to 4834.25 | 0.00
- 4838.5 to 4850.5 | 0.00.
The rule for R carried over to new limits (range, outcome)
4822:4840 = 11.8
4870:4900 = 11.4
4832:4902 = 11.1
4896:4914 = 11.5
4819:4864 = 11.1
